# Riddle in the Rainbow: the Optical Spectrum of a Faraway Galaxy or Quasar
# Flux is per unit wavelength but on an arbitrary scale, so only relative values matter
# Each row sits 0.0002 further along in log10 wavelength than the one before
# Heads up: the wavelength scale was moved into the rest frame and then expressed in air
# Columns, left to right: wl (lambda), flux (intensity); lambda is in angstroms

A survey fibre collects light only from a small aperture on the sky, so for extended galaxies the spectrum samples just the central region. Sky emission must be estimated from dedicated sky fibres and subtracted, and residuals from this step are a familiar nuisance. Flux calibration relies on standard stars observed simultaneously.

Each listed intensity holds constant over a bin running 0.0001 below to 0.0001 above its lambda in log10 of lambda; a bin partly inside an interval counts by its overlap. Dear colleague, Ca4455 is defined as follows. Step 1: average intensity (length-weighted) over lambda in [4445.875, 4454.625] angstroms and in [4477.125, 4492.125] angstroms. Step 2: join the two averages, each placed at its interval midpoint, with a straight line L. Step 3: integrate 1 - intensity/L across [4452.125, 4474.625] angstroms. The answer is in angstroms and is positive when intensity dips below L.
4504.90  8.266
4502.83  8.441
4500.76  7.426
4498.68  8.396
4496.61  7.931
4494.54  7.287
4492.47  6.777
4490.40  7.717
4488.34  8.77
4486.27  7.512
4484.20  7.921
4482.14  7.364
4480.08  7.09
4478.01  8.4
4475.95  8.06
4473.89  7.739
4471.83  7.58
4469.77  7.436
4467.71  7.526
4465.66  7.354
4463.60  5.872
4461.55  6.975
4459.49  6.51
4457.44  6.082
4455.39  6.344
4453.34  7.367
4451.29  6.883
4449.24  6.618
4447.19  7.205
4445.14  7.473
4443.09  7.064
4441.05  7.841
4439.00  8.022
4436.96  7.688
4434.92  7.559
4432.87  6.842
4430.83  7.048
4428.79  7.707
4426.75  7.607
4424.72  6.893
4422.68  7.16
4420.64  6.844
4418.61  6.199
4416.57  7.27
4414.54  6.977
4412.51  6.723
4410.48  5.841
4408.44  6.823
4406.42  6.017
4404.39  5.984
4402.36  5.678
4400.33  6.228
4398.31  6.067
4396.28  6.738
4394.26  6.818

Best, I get 1.0 angstroms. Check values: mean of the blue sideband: 7.01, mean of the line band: 6.97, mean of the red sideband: 7.77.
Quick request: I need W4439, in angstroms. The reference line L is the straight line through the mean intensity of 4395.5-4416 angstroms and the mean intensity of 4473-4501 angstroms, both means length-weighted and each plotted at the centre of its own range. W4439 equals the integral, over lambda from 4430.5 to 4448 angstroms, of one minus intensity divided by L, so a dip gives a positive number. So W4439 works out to -1.3 angstroms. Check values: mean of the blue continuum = 6.32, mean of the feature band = 7.43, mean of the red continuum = 7.75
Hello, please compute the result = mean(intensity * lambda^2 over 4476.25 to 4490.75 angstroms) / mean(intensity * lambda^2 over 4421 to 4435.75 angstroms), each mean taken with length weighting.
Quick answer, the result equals 1.11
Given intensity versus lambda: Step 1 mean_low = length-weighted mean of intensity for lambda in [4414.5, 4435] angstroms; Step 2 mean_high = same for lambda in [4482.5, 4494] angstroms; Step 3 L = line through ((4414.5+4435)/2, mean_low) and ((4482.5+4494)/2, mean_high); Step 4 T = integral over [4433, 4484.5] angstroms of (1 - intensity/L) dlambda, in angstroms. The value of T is 1.0 angstroms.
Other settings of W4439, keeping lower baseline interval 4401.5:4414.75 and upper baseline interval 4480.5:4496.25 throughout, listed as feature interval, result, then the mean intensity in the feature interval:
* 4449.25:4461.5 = 0.7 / 6.66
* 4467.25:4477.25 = -0.5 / 7.7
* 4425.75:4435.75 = -1.1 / 7.34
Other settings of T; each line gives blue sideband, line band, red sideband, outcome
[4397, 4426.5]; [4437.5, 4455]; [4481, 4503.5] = -0.60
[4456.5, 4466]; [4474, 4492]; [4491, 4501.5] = -1.64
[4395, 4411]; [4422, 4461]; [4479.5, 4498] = -1.86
